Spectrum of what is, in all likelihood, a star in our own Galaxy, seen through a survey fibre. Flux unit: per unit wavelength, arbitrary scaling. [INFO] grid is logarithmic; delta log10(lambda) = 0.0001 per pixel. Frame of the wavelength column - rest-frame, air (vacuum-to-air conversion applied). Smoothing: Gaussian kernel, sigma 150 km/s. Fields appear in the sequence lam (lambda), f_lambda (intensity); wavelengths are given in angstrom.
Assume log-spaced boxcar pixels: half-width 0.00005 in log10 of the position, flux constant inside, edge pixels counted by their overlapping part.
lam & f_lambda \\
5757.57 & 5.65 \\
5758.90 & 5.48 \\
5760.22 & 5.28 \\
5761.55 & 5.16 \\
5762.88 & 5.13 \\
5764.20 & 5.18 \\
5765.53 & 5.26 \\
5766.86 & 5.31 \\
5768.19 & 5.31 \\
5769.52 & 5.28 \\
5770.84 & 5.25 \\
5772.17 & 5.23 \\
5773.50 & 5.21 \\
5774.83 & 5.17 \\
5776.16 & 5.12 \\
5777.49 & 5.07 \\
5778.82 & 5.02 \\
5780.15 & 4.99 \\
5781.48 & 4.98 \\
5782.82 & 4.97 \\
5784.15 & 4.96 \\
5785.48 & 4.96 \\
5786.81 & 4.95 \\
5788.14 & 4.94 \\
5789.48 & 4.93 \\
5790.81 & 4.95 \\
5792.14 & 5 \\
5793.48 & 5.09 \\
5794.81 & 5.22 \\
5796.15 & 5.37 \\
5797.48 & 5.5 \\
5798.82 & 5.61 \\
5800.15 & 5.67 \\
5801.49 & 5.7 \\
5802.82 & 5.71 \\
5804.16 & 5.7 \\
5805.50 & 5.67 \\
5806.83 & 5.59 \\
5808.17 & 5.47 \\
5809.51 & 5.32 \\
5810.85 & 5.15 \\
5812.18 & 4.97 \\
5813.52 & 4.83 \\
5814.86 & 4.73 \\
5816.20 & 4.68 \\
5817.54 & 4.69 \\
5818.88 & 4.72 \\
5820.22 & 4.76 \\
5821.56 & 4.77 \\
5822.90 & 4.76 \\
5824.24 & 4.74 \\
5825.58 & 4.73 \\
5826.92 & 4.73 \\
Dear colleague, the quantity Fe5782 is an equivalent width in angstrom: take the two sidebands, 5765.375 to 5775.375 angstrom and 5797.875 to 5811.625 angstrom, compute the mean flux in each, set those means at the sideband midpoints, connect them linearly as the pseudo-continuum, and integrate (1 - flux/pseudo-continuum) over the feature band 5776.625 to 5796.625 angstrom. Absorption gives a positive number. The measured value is 1.4 angstrom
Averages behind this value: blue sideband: 5.25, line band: 5.02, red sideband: 5.55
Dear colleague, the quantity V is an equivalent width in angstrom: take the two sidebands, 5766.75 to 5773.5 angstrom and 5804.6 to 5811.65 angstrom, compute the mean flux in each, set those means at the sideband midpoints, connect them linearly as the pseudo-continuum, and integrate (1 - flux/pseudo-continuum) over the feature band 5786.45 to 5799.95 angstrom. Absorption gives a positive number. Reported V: 0.49 angstrom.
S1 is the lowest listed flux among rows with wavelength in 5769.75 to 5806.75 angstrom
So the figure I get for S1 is 4.93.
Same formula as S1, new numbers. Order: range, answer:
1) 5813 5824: 4.68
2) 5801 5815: 4.73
